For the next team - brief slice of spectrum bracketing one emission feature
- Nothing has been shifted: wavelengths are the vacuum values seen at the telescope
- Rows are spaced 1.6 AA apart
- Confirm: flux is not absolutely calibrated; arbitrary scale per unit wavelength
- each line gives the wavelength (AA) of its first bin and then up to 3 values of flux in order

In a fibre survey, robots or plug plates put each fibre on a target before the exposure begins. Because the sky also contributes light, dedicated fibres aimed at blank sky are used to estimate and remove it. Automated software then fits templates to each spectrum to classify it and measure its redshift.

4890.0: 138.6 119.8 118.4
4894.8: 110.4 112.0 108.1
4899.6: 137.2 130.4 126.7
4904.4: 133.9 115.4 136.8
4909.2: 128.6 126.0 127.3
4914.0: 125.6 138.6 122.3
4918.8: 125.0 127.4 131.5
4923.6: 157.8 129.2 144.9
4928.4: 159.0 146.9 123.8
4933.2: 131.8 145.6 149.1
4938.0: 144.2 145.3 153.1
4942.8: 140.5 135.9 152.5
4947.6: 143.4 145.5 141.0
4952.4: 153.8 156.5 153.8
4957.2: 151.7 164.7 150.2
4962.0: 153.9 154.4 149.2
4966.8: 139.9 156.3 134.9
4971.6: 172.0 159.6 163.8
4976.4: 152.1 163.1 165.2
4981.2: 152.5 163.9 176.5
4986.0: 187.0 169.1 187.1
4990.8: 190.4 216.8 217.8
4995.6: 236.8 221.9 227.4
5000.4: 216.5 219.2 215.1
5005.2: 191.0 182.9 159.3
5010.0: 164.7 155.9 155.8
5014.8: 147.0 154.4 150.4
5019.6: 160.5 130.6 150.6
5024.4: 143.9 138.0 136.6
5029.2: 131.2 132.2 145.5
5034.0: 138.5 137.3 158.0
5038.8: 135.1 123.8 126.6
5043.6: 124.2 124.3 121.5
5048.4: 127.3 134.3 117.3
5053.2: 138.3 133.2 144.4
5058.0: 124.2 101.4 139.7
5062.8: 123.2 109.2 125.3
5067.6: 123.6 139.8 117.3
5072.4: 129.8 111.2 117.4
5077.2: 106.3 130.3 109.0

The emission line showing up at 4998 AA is C III]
